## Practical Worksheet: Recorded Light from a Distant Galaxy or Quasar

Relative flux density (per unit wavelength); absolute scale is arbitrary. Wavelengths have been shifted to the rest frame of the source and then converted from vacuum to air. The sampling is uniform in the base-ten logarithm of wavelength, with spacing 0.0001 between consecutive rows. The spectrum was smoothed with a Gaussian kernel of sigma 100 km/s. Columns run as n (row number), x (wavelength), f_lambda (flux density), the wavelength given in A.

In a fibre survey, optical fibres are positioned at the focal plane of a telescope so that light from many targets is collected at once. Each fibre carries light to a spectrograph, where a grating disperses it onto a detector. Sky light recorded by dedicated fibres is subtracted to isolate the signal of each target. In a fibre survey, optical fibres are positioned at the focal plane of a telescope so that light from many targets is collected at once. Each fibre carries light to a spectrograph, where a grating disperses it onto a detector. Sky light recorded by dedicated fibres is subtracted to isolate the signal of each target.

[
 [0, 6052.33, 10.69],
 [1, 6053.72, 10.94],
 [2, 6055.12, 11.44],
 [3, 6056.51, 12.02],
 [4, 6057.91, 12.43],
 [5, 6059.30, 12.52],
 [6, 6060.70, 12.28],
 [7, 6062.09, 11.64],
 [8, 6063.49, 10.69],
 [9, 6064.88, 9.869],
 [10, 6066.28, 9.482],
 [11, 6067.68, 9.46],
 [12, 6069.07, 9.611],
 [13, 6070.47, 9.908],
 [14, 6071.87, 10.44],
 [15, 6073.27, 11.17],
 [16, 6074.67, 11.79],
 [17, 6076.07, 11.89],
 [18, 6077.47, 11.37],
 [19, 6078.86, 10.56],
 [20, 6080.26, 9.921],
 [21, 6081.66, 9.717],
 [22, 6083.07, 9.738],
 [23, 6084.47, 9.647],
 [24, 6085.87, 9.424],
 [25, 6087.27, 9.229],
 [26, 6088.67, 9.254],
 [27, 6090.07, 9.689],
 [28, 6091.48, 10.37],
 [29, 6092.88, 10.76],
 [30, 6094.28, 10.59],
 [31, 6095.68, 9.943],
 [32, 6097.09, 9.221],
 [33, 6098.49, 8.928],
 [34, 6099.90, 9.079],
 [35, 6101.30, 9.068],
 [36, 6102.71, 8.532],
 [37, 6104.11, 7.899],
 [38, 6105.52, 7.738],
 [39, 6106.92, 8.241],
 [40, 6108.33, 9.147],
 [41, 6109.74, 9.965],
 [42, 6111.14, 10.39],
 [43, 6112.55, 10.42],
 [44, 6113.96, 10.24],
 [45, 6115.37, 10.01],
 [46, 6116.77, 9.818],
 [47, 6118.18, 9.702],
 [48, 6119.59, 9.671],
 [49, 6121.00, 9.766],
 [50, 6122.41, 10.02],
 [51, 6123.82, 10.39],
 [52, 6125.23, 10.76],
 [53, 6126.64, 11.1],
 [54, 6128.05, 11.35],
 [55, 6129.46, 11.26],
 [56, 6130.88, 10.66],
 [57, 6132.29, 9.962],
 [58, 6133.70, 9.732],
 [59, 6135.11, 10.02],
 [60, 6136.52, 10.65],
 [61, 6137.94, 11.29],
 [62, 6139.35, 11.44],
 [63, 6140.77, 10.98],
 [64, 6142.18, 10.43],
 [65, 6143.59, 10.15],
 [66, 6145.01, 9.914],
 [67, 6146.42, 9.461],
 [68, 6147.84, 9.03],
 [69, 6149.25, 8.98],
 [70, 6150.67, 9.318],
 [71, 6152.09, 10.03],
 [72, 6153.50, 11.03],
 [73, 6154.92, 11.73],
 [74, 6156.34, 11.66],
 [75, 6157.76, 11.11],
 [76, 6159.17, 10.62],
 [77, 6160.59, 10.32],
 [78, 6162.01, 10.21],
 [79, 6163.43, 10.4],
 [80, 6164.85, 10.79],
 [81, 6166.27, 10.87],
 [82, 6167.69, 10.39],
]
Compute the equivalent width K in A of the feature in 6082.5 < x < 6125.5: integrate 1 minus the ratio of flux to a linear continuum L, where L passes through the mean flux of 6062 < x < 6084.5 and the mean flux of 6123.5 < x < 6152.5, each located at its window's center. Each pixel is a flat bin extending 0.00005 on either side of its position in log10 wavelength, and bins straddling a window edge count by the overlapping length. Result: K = 3.2 A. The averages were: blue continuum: 10.4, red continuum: 10.3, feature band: 9.59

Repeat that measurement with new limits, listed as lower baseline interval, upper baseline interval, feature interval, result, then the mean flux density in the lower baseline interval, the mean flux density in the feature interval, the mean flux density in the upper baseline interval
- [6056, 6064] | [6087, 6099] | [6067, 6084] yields 0.7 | 12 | 10.5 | 9.81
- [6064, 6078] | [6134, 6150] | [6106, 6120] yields 0.8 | 10.5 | 9.73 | 10.2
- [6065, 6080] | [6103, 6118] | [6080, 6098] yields 0.4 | 10.5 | 9.79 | 9.38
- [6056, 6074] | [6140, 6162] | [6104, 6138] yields 1.6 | 10.9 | 10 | 10.3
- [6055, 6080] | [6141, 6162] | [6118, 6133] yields 0.1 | 11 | 10.4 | 10.3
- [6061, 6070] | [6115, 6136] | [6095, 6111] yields 2.1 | 10.2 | 8.94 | 10.3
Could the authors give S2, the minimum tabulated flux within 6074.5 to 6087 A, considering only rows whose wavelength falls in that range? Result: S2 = 9.424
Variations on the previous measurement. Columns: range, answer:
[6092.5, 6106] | 7.738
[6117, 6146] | 9.671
